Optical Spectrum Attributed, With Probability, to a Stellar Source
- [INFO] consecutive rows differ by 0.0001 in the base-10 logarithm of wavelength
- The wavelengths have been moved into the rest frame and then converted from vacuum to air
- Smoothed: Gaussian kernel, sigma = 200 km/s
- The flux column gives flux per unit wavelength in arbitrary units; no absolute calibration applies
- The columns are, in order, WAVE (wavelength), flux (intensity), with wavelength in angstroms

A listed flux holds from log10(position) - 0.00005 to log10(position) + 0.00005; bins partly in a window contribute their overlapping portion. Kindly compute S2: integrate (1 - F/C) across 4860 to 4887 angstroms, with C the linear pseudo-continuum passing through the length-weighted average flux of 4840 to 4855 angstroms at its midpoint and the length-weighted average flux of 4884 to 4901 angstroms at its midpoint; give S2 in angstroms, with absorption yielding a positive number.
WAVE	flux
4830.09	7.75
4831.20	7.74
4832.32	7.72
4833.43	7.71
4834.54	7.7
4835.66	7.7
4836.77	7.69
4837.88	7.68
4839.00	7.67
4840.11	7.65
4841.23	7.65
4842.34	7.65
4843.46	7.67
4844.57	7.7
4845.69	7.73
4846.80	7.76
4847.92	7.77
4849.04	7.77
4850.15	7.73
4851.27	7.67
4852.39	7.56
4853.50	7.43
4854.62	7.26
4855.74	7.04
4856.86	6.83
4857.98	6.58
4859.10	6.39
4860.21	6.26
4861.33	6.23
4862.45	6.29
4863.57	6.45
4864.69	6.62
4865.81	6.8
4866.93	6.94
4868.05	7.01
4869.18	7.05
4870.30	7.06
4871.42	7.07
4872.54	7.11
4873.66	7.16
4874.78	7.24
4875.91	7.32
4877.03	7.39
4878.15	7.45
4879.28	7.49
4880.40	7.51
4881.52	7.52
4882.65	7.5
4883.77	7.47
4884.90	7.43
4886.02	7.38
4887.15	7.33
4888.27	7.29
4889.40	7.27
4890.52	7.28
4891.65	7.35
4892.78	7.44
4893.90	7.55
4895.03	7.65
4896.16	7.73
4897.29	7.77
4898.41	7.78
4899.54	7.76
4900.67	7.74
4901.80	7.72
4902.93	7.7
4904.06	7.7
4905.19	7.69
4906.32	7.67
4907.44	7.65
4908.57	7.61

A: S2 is 1.7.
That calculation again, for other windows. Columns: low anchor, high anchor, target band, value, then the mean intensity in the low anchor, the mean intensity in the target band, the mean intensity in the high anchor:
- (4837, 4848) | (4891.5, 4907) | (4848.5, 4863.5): 1.4 angstroms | 7.69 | 6.99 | 7.67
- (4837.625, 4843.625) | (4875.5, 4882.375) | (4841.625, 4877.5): 2.0 angstroms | 7.65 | 7.14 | 7.45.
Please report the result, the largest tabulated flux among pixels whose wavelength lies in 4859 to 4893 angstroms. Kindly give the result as 7.52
